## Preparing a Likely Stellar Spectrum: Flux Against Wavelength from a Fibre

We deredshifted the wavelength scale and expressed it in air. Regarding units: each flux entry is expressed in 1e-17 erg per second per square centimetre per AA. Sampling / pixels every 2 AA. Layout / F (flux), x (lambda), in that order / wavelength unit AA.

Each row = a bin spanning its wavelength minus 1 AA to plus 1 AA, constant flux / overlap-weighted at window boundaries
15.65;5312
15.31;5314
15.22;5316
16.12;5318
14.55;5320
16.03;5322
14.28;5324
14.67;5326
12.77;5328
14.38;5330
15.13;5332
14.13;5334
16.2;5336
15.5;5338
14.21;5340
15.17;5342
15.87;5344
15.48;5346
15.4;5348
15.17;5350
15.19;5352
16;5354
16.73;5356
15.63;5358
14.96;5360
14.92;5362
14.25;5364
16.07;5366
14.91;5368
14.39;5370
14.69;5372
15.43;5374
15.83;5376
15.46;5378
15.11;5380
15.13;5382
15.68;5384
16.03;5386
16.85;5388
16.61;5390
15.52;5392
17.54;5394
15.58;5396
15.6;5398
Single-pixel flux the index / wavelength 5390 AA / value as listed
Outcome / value 16.61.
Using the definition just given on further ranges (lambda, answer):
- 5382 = 15.13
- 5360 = 14.96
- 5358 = 15.63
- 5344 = 15.87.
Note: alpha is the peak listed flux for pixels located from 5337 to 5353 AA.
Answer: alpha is 15.87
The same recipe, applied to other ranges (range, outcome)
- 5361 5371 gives 16.07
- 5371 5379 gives 15.83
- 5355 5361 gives 16.73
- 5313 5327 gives 16.12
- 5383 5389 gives 16.85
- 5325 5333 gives 15.13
